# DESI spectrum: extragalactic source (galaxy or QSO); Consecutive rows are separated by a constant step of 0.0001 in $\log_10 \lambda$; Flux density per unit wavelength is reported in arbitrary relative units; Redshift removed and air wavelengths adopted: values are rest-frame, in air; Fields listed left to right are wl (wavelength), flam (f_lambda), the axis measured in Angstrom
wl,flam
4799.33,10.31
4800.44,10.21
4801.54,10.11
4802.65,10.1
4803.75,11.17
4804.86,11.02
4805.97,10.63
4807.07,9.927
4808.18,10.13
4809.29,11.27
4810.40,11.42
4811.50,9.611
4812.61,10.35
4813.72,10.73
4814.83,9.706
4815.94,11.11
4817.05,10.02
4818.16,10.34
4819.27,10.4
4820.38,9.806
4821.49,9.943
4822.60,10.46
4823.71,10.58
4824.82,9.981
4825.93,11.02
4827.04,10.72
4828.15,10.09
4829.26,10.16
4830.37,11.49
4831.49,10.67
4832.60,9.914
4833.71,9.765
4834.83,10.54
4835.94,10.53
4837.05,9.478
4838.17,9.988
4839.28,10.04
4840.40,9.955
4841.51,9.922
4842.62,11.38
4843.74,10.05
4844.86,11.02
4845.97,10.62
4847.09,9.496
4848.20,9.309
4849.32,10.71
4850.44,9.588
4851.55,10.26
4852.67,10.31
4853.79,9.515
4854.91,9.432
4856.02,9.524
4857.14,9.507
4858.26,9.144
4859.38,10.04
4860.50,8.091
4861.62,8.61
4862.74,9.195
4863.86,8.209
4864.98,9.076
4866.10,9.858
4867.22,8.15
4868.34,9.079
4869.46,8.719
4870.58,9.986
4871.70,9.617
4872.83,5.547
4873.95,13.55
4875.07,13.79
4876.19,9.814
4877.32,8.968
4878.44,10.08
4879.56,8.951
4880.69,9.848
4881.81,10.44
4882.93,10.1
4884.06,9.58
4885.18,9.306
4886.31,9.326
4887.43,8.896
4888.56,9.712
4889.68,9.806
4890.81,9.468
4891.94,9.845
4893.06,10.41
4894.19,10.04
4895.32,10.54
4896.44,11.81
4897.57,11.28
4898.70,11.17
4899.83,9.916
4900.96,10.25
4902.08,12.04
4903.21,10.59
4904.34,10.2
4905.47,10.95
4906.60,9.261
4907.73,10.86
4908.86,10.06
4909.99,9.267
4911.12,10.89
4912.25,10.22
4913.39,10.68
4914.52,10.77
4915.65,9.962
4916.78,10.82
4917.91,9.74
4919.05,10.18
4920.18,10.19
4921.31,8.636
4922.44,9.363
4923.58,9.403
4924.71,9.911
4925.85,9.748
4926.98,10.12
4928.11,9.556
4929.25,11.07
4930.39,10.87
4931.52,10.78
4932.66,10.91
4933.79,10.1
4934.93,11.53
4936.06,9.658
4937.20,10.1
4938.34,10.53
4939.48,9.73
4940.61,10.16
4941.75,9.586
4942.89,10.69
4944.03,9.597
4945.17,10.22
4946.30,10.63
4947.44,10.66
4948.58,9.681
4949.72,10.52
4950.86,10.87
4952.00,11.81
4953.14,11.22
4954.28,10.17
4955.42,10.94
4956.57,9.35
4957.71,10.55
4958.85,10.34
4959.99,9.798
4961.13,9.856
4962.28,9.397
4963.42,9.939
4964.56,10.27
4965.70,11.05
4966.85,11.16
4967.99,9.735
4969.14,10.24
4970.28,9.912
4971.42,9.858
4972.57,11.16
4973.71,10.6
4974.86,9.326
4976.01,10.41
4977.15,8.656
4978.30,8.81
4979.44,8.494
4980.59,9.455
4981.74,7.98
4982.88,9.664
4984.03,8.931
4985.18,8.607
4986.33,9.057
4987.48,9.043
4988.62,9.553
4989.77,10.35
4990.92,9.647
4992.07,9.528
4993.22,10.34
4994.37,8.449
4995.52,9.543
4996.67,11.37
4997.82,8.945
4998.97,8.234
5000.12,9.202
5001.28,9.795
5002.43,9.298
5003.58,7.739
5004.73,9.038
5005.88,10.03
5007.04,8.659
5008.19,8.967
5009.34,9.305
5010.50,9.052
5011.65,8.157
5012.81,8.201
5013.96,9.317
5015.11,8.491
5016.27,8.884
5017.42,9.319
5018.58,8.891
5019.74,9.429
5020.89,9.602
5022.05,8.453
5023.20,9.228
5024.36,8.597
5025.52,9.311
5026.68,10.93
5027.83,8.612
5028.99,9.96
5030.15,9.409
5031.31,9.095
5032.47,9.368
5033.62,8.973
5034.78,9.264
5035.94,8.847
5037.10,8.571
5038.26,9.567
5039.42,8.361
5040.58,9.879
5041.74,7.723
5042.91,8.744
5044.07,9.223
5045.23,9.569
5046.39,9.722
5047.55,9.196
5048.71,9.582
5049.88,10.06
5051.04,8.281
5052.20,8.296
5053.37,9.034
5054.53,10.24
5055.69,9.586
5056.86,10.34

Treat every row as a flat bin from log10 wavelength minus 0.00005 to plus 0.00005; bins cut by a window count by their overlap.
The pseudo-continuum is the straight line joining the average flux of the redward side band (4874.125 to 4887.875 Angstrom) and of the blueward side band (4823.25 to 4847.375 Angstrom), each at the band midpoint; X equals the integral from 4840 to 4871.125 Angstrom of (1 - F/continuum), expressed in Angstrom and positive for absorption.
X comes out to 1.9 Angstrom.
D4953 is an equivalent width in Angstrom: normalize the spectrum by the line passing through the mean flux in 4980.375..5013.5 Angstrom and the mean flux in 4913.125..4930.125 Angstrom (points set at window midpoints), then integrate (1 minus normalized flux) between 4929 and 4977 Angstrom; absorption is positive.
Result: -3.3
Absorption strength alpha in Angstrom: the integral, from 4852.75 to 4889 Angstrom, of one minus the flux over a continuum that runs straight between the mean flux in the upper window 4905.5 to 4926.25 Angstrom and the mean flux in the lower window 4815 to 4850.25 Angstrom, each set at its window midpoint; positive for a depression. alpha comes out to 2.4 Angstrom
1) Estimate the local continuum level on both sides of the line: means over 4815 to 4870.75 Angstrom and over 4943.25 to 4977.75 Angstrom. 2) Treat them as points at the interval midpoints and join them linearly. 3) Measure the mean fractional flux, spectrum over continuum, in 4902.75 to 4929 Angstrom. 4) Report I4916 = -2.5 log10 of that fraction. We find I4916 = 0.01 mag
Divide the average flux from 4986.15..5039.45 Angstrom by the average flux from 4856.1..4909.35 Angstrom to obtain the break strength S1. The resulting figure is 0.9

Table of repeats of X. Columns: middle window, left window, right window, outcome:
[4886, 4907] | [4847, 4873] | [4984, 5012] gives -2.4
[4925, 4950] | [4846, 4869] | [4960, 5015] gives -2.3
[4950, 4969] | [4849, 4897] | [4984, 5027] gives -2.1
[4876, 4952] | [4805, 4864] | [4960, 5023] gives -3.4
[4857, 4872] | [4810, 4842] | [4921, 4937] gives 1.7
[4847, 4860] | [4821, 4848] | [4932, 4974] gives 0.7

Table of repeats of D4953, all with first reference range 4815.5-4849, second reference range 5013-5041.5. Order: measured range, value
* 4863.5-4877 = 0.6 Angstrom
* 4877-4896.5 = 0.3 Angstrom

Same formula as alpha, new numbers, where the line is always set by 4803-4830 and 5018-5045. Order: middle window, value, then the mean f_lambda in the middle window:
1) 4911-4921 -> -0.5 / 10.3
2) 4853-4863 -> 0.9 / 9.25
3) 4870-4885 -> 0.1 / 10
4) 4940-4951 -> -0.7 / 10.2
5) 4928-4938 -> -0.8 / 10.5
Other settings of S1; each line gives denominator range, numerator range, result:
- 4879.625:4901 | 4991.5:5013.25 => 0.91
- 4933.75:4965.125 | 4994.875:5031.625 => 0.89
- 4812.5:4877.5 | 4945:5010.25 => 0.98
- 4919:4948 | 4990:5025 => 0.90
